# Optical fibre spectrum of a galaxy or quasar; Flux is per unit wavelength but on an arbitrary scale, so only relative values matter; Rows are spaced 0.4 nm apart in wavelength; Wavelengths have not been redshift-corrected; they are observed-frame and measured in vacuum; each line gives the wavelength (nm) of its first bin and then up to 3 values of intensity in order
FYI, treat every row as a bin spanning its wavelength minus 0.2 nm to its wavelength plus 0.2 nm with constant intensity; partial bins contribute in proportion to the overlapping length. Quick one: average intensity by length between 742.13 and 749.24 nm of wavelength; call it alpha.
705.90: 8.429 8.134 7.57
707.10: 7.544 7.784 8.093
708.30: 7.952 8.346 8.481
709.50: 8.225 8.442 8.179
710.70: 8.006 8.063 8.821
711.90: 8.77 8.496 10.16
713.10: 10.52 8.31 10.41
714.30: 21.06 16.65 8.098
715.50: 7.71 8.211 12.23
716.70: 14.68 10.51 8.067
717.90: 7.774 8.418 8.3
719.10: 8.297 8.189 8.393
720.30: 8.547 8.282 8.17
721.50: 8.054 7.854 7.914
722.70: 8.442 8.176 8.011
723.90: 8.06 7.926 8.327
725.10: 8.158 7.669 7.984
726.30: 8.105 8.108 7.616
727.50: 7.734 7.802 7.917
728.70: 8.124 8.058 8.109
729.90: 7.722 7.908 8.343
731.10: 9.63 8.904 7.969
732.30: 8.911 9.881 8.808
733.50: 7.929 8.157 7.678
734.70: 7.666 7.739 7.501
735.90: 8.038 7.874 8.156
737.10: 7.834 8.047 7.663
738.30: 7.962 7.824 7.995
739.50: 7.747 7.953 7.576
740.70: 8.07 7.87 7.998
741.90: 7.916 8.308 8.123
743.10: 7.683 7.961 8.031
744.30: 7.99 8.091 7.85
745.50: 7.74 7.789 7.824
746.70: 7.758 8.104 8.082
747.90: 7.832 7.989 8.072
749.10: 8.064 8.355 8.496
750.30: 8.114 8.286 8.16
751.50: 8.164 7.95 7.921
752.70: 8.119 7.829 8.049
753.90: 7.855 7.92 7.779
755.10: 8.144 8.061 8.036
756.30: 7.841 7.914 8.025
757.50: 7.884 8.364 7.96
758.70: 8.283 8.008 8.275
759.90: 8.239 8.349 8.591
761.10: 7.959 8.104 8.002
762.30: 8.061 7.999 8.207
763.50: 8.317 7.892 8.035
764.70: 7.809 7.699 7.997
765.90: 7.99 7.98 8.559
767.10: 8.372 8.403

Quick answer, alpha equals 7.96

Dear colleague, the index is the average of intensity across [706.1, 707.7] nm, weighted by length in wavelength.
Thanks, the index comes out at 7.76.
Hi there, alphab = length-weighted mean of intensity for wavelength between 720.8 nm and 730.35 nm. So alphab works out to 8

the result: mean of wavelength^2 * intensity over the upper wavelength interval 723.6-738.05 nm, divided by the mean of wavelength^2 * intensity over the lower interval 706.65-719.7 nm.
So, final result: 0.9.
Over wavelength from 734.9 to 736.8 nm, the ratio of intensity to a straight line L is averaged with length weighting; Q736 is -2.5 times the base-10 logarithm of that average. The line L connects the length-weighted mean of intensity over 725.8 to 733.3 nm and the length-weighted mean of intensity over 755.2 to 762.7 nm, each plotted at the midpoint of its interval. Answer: 0.06 mag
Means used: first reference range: 8.3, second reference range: 8.11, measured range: 7.85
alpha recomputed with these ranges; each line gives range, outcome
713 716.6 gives 11.6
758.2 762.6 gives 8.17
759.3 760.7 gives 8.33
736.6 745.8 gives 7.93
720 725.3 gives 8.15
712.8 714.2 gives 10.6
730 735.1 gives 8.44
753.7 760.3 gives 8.05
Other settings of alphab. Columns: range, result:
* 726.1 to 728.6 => 7.89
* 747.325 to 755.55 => 8.06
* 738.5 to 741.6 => 7.88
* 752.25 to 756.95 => 7.96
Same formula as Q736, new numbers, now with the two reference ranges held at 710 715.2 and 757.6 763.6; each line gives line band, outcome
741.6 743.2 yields 0.13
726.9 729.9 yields 0.22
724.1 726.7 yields 0.22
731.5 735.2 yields 0.14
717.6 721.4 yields 0.22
